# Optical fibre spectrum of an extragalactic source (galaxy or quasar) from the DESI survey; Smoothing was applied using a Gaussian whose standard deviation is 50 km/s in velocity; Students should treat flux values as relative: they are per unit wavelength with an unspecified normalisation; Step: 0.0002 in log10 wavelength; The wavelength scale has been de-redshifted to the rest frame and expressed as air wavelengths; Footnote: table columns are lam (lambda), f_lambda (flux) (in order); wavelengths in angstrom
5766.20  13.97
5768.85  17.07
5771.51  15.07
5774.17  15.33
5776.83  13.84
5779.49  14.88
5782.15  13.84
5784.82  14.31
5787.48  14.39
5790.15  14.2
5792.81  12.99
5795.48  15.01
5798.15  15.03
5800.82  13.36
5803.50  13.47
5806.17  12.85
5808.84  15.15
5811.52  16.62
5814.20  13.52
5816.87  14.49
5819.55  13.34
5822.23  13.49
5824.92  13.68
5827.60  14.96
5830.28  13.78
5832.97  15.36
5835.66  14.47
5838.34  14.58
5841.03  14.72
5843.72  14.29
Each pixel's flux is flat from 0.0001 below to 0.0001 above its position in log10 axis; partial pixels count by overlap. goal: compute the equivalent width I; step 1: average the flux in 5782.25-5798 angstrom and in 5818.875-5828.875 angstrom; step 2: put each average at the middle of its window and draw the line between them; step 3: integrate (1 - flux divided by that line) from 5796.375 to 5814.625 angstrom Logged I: -0.4 angstrom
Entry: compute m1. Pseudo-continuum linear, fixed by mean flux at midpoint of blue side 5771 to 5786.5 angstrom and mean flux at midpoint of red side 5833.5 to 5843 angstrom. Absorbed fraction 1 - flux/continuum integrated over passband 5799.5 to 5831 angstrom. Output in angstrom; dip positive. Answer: 1.1 angstrom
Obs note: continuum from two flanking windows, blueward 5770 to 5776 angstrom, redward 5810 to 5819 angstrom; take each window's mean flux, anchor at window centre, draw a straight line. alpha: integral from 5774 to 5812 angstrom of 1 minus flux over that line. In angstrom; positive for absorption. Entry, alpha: 1.7 angstrom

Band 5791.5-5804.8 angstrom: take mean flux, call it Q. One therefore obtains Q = 14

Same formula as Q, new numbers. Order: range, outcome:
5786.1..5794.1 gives 13.9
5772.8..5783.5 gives 14.5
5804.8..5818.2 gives 14.5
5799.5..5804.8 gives 13.4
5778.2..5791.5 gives 14.3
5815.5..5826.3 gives 13.8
